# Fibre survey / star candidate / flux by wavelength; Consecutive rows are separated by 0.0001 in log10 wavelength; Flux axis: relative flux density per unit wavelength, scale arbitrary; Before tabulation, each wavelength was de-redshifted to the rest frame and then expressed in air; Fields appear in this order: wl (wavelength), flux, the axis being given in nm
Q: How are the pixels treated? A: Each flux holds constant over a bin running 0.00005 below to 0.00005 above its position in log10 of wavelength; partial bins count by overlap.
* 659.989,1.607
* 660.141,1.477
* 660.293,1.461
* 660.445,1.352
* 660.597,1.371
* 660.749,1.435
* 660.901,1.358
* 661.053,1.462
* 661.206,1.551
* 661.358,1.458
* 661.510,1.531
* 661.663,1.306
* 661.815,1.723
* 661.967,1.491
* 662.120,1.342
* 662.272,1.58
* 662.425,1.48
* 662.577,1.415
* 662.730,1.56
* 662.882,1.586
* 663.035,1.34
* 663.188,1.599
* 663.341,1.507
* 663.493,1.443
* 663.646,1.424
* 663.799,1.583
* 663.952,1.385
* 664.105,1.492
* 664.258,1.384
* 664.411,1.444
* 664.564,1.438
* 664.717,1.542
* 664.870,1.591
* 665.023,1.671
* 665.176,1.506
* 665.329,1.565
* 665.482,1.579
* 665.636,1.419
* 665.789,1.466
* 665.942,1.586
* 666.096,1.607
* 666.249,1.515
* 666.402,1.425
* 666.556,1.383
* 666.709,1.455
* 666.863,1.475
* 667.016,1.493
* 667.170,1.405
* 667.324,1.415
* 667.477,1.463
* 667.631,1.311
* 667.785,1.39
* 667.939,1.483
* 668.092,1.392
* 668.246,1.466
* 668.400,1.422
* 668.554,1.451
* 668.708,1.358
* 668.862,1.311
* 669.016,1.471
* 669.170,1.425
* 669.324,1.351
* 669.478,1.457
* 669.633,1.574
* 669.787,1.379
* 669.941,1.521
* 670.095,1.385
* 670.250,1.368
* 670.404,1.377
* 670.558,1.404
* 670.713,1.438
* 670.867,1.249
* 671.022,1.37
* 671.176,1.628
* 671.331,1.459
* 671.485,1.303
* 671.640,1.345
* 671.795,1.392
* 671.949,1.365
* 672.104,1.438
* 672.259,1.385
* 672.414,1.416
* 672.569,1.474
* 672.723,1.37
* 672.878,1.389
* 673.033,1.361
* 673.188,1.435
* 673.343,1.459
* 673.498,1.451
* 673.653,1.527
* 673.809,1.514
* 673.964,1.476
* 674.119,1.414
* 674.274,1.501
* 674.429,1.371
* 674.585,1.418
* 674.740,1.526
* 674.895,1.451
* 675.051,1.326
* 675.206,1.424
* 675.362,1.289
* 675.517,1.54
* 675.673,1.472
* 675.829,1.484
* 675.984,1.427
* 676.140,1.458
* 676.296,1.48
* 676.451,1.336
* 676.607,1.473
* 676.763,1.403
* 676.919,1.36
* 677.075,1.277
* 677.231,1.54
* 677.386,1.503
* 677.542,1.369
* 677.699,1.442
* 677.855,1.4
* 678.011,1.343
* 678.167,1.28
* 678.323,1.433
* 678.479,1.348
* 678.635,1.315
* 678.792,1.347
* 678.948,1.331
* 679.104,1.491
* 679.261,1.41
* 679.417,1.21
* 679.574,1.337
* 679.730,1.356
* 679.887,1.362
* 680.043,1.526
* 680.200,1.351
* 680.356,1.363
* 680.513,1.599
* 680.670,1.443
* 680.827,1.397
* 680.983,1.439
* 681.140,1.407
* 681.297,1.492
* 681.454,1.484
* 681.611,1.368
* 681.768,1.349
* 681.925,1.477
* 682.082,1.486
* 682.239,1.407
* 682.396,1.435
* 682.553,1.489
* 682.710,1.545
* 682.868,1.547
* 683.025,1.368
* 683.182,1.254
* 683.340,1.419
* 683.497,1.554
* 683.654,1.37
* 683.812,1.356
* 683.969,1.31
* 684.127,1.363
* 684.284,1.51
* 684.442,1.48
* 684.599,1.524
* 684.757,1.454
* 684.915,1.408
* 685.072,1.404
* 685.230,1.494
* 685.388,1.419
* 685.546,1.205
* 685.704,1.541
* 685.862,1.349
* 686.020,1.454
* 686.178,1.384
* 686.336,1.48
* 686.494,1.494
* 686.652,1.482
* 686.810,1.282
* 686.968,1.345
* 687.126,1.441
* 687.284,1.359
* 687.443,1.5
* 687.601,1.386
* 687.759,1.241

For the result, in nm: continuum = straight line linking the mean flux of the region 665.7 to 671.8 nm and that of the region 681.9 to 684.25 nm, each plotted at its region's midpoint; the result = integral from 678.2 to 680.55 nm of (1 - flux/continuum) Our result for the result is 0.08 nm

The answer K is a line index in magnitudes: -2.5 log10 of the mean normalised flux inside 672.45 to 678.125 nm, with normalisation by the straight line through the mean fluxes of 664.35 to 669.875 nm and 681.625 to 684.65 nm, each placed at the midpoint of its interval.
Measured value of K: 0.01 mag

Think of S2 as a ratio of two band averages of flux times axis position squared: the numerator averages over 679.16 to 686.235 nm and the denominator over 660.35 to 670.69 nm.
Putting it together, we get 1.02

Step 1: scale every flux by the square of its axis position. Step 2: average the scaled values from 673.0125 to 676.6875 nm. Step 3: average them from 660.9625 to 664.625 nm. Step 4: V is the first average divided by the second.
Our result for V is 1.0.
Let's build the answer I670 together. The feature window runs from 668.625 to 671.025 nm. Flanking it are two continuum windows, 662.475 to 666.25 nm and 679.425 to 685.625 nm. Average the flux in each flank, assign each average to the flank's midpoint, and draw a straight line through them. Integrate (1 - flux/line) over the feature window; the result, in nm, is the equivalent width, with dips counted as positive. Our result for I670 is 0.125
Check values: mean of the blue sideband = 1.51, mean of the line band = 1.4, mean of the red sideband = 1.42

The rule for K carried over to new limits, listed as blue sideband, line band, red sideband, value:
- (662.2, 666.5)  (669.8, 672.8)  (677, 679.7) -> 0.03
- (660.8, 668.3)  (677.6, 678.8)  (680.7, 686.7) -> 0.06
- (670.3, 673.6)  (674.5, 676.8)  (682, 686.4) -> -0.02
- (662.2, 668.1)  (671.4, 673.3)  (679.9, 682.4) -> 0.05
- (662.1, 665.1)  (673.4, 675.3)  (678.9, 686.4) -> 0.00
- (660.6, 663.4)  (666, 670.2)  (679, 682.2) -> 0.02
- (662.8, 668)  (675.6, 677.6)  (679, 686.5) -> 0.01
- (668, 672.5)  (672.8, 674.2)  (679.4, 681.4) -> -0.03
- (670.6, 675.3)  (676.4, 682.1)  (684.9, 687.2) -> 0.01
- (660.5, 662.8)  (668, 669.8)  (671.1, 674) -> 0.01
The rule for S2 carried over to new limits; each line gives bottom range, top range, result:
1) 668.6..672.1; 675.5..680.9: 1.02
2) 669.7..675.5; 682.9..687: 1.03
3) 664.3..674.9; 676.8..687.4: 1.01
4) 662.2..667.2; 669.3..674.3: 0.97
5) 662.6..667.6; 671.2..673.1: 0.96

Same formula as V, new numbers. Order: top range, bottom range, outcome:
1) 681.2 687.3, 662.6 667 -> 1.01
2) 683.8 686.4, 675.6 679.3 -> 1.03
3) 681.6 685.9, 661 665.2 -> 1.01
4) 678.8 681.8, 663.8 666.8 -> 0.98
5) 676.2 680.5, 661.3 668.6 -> 0.98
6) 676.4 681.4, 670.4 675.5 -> 1.00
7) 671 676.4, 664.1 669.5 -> 1.00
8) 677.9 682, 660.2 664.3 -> 1.00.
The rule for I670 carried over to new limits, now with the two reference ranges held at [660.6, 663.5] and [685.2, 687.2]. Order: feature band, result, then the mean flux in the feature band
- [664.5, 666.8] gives -0.07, 1.52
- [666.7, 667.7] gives 0.02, 1.43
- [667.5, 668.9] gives 0.06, 1.4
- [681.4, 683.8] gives -0.02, 1.43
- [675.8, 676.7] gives 0.00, 1.44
